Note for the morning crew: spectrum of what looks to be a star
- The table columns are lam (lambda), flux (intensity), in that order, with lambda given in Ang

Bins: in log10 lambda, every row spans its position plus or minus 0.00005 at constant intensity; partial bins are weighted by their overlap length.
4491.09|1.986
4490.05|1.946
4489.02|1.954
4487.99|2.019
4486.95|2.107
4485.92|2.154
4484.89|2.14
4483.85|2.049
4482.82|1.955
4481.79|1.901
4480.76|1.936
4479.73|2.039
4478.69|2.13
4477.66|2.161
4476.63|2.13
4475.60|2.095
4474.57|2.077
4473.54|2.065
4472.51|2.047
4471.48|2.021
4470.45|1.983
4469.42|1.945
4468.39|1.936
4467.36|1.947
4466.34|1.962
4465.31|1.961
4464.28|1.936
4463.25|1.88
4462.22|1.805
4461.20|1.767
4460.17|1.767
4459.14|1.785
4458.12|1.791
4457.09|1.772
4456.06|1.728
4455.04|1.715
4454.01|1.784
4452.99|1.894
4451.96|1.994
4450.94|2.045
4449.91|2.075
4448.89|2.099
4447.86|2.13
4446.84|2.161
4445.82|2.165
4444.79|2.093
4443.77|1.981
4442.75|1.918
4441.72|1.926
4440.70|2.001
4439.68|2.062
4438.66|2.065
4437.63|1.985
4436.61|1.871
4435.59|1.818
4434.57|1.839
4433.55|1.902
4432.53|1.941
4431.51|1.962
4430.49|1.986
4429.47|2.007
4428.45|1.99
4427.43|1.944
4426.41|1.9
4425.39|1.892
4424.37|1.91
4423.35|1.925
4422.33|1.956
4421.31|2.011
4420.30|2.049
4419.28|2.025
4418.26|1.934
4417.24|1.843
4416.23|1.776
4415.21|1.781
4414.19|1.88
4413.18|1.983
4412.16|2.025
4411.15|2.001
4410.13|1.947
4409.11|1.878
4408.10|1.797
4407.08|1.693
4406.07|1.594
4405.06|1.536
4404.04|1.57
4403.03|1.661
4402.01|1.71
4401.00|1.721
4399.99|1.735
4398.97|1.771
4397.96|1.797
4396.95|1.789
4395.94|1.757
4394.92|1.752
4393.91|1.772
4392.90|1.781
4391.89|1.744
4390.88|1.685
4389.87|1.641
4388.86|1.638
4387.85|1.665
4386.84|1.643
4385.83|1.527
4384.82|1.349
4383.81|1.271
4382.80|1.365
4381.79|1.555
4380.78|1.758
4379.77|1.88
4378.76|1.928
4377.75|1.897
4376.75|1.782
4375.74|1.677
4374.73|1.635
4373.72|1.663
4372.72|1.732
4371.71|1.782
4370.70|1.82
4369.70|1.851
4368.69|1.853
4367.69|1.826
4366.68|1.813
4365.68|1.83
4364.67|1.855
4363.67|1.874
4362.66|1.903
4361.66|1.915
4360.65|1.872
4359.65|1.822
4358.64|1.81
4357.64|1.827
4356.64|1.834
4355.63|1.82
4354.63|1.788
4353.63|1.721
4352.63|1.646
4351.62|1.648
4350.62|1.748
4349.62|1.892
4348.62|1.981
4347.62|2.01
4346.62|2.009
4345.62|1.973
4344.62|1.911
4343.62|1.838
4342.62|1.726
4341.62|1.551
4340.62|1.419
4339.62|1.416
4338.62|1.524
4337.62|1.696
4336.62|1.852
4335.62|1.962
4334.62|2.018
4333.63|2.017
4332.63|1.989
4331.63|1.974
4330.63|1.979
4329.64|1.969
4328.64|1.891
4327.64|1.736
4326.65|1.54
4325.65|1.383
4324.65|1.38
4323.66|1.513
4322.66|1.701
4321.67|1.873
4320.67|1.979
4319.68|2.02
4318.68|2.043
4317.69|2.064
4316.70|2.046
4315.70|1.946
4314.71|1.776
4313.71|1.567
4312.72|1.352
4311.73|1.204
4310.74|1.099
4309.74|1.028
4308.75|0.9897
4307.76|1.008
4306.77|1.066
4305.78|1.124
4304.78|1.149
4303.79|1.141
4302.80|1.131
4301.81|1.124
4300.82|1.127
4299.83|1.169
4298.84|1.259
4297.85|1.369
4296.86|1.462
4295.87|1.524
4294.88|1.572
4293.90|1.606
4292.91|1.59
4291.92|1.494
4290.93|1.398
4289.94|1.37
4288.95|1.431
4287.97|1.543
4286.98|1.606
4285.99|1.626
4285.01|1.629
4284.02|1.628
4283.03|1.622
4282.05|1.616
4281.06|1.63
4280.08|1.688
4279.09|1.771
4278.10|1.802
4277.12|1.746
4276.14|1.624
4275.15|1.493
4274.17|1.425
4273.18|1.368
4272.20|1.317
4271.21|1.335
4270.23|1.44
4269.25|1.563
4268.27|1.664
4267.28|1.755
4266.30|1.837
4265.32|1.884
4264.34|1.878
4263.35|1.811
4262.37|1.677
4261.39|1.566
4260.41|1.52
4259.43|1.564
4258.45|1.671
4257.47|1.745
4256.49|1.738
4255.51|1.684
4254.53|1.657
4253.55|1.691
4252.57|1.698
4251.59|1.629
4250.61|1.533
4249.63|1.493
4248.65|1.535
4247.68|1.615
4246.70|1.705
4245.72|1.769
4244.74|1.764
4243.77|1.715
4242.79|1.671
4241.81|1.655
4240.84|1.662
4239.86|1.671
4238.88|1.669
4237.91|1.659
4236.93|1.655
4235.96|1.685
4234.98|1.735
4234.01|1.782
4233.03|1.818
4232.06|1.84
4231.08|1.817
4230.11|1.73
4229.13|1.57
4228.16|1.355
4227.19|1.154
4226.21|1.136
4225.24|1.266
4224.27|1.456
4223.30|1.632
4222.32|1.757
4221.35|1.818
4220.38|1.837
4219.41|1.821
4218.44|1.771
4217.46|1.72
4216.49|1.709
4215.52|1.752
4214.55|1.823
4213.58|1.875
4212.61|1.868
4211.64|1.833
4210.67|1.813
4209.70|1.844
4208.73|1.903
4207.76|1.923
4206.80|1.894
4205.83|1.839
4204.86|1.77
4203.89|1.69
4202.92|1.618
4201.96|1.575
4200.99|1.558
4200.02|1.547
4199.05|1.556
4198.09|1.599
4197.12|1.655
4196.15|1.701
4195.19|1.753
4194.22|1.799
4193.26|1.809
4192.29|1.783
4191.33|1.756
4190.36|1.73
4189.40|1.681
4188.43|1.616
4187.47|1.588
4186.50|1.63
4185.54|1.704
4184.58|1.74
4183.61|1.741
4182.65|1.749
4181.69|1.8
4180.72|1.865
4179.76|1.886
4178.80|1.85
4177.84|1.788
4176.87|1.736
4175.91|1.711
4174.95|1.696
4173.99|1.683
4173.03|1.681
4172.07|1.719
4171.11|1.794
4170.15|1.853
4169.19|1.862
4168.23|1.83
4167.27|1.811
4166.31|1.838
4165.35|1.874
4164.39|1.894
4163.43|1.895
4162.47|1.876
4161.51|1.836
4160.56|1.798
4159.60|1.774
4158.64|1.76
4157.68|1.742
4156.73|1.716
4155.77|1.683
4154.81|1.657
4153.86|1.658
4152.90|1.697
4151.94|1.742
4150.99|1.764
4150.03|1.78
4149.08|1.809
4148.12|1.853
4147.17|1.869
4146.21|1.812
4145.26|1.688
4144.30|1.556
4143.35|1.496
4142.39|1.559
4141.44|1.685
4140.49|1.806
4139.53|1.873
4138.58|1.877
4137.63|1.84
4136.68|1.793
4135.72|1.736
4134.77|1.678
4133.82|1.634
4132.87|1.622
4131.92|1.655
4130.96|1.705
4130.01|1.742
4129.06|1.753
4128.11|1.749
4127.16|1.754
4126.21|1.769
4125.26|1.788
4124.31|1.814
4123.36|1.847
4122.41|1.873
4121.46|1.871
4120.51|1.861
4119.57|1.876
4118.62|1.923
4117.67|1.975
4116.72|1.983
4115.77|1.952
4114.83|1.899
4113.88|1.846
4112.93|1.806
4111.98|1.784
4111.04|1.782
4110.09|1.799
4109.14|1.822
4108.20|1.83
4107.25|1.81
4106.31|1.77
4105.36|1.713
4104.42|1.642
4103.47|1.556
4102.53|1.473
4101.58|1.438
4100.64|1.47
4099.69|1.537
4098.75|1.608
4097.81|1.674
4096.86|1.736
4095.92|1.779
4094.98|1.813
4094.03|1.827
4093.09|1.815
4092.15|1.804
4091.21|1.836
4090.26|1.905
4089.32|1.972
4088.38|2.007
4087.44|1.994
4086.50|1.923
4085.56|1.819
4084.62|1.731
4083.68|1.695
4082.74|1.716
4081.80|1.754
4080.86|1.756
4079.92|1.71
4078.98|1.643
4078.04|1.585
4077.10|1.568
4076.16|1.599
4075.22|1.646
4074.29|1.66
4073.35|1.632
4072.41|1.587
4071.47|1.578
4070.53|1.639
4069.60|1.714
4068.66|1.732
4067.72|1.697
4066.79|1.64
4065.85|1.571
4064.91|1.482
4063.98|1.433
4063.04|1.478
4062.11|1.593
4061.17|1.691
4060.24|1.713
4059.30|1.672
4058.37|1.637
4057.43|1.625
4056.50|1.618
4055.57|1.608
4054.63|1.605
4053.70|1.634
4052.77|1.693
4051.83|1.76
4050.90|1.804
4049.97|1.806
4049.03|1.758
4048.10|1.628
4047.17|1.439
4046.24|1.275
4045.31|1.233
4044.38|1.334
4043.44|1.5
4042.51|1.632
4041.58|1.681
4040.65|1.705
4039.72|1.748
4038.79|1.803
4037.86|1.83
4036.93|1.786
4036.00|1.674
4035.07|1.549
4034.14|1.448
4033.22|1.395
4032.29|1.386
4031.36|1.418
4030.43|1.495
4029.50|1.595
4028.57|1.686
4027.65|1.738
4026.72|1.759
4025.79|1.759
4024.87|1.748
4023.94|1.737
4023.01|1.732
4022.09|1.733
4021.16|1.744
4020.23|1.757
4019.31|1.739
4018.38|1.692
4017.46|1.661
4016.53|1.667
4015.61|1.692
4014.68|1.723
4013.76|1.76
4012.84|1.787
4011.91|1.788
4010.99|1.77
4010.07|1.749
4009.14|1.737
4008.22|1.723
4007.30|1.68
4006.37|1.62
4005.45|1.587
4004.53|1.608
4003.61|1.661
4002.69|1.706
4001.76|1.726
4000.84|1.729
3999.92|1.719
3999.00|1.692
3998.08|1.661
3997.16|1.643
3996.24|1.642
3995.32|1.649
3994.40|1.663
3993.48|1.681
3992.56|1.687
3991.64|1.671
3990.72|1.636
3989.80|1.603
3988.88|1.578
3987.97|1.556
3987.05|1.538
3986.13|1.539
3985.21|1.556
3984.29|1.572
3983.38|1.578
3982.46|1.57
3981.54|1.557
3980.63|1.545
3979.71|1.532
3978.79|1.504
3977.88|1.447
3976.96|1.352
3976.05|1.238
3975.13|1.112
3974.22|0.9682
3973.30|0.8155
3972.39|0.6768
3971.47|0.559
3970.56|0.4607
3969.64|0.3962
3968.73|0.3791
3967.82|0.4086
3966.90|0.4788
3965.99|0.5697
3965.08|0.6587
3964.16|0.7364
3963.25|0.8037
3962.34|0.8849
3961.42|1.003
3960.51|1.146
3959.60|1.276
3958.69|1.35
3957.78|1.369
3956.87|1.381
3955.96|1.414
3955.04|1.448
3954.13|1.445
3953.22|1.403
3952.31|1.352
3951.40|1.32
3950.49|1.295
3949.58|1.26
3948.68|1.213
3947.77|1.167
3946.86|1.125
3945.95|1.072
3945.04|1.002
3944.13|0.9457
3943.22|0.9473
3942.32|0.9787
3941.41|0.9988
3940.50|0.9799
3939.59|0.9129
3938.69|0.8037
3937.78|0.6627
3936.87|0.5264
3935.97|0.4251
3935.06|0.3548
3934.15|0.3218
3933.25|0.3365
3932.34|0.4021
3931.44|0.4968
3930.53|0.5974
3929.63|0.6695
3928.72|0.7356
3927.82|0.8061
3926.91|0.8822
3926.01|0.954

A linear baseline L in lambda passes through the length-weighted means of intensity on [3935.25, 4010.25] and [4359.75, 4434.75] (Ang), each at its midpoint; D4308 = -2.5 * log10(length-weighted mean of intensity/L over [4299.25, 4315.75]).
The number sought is 0.35 mag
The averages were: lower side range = 1.26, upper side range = 1.8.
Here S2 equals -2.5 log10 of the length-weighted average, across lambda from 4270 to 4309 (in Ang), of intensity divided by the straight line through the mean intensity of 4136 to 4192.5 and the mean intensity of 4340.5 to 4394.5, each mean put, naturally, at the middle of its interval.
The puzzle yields 0.23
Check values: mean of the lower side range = 1.76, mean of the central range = 1.43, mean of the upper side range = 1.76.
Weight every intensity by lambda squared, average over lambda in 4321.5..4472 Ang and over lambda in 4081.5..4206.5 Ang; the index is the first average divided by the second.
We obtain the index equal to 1.17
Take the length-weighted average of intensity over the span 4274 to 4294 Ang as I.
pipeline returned 1.59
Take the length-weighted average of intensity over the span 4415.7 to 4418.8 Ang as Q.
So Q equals 1.85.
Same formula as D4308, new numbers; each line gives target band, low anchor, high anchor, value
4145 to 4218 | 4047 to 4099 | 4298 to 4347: -0.07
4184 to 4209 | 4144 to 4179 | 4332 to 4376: 0.04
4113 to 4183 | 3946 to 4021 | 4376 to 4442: -0.15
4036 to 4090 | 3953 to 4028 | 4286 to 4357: -0.13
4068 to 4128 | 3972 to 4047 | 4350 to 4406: -0.08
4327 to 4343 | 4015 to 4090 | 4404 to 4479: 0.04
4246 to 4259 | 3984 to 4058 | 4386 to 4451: 0.08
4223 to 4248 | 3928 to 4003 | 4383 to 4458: -0.04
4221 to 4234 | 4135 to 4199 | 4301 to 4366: 0.10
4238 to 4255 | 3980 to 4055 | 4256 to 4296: -0.03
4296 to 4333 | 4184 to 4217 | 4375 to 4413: 0.14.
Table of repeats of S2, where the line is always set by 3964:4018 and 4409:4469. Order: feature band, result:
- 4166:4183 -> -0.10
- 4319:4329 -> 0.06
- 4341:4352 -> -0.01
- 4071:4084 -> -0.09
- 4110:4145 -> -0.14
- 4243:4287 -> 0.06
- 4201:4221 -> -0.07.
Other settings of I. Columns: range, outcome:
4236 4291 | 1.63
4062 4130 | 1.74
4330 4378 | 1.81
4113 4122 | 1.9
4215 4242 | 1.65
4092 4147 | 1.75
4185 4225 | 1.73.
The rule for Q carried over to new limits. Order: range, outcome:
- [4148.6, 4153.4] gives 1.76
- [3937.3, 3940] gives 0.789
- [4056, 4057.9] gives 1.63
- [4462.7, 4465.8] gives 1.92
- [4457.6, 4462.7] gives 1.78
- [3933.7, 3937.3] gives 0.406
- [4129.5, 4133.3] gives 1.68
